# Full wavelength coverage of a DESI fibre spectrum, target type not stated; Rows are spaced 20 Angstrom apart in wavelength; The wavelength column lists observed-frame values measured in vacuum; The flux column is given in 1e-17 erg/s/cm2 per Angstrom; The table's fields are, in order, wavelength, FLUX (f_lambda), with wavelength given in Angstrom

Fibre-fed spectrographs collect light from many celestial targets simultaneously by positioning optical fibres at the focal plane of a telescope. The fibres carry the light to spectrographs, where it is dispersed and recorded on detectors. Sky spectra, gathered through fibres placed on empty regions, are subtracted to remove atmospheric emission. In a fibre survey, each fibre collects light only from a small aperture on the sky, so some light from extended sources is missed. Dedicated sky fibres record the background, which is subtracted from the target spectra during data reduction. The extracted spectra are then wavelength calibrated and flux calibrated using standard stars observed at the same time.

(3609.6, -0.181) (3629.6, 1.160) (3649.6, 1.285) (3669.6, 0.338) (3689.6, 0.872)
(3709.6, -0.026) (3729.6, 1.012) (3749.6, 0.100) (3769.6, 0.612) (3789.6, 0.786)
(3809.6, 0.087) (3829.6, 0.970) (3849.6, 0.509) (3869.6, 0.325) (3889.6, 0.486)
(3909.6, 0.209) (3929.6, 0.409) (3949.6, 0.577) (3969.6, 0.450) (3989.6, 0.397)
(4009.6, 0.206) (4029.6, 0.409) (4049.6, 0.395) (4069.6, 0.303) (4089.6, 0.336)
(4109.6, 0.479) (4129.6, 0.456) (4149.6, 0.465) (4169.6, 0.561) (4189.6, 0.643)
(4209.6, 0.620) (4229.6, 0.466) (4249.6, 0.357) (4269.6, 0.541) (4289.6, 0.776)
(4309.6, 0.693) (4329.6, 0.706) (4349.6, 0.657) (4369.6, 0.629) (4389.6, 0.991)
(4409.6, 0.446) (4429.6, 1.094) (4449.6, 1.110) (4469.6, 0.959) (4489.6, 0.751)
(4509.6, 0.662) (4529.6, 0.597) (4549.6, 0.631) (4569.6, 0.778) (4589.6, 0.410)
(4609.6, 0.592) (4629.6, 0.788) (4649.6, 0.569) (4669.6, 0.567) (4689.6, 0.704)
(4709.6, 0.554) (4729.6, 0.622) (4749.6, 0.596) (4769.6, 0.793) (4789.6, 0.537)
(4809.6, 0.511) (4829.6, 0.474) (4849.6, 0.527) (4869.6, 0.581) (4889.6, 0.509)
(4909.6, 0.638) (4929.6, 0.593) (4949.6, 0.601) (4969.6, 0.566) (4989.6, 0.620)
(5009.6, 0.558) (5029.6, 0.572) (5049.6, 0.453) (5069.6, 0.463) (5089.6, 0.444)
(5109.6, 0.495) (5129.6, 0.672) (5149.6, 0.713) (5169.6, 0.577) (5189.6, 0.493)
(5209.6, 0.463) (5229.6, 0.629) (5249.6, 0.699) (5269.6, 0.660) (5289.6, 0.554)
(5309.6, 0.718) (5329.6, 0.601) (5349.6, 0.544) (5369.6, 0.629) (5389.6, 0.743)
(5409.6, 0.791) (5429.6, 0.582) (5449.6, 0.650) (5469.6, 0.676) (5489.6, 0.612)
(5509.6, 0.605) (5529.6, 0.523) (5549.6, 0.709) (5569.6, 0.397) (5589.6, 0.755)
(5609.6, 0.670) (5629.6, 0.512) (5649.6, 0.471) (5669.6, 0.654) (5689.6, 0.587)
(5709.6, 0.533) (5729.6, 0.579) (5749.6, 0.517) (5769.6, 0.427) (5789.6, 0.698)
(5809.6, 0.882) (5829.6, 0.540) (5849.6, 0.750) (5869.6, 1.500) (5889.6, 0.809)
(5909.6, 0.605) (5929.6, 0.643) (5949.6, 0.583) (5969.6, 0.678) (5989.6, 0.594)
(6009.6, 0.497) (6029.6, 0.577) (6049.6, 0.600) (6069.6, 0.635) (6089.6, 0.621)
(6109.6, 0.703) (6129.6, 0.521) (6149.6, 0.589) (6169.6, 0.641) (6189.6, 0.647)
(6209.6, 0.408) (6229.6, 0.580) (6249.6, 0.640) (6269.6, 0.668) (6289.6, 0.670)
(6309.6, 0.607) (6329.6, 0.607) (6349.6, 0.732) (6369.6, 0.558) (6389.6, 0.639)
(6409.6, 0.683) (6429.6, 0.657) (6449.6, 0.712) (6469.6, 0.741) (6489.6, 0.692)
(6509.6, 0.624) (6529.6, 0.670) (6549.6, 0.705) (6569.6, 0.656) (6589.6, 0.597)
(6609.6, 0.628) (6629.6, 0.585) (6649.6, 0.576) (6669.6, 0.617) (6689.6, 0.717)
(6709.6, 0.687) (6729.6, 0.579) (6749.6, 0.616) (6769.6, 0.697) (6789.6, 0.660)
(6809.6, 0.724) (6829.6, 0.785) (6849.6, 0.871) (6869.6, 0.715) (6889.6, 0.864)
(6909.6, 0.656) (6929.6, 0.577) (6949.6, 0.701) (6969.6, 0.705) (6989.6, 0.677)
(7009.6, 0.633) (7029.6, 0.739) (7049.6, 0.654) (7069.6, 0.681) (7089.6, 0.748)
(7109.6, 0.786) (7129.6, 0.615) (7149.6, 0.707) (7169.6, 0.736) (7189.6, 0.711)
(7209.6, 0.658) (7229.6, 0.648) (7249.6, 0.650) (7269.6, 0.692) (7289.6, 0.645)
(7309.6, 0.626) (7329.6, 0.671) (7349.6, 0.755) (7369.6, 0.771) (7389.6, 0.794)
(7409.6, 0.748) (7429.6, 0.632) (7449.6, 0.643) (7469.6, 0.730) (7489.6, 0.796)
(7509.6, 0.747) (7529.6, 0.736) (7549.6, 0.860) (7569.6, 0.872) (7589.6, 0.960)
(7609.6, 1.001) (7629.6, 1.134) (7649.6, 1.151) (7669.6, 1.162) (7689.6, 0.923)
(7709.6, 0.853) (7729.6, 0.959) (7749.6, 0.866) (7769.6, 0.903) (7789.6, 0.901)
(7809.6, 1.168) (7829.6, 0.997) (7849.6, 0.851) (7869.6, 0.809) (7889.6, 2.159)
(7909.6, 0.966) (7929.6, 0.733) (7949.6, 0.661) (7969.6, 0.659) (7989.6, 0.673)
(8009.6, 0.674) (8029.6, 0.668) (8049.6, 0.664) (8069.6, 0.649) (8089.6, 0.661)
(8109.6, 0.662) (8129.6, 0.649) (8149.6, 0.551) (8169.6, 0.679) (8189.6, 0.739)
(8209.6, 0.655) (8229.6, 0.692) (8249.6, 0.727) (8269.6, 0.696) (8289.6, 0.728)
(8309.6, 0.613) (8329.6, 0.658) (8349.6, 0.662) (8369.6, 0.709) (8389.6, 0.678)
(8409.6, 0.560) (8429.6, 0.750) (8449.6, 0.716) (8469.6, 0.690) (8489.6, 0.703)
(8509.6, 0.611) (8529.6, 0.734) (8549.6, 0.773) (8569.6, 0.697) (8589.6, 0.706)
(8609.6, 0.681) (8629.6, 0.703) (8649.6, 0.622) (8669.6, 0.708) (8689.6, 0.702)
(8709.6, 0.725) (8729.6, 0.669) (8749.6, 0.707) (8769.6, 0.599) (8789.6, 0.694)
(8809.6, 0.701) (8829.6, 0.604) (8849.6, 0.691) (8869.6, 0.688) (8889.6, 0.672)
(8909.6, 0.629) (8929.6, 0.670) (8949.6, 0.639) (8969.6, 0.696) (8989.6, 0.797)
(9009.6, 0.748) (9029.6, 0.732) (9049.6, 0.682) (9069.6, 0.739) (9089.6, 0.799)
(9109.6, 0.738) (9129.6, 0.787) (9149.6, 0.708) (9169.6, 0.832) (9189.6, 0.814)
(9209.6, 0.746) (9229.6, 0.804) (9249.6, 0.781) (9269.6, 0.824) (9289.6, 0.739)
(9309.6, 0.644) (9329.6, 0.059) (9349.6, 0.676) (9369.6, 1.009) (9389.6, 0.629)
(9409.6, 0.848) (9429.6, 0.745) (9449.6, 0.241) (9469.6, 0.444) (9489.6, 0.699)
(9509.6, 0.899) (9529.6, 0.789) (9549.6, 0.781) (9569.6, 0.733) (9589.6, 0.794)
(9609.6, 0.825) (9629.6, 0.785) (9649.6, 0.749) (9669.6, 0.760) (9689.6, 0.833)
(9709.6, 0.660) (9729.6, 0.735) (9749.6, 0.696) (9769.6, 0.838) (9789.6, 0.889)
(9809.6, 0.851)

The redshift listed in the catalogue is 0.58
